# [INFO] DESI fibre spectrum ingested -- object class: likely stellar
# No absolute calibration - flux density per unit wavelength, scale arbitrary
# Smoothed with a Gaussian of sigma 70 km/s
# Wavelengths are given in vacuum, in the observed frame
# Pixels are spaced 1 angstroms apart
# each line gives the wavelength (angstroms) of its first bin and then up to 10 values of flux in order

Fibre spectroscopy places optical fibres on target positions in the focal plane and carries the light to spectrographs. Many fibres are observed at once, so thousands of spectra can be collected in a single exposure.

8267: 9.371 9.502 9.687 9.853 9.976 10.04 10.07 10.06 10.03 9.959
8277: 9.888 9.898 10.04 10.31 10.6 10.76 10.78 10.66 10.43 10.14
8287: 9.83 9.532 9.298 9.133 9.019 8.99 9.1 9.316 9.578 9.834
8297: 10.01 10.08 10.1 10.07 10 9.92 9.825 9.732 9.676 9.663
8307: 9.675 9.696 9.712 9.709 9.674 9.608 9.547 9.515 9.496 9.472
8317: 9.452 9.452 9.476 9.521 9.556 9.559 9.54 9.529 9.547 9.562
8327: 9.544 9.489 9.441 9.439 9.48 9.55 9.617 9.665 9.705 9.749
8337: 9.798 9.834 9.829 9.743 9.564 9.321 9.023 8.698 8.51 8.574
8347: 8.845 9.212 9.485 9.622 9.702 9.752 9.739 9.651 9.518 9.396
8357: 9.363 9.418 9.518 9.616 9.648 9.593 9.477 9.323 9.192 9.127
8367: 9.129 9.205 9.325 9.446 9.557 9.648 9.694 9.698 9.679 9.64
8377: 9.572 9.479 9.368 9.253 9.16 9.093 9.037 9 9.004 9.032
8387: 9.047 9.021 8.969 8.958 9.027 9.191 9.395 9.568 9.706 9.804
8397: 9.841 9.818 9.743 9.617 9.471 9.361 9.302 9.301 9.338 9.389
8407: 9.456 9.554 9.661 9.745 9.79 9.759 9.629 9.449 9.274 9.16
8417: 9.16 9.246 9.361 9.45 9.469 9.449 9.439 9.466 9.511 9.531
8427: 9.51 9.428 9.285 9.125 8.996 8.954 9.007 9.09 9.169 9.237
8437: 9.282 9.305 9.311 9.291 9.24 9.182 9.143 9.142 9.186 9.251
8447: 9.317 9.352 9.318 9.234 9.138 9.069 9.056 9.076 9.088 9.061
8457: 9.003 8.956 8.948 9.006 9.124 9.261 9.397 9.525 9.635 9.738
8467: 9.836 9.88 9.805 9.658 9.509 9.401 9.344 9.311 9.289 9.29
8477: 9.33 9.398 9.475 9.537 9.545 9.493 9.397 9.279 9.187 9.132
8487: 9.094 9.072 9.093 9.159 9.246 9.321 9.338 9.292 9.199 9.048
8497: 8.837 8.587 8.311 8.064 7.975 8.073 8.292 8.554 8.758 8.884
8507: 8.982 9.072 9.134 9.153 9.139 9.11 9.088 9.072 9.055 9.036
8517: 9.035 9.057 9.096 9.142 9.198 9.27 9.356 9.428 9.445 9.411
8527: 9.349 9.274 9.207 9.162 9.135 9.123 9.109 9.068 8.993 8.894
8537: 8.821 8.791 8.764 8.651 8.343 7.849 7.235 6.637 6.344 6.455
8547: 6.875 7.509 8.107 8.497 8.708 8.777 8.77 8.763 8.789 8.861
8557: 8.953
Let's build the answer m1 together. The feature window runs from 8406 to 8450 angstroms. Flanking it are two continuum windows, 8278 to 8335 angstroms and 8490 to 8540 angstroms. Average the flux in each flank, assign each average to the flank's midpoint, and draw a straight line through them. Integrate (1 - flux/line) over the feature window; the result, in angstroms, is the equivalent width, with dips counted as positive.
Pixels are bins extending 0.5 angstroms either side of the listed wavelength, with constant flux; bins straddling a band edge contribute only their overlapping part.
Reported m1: -0.2 angstroms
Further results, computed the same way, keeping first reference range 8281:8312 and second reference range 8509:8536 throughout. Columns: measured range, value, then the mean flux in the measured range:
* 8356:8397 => 1.0 angstroms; 9.36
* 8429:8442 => 0.3 angstroms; 9.17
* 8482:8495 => 0.1 angstroms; 9.23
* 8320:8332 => 0.3 angstroms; 9.52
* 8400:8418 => 0.1 angstroms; 9.46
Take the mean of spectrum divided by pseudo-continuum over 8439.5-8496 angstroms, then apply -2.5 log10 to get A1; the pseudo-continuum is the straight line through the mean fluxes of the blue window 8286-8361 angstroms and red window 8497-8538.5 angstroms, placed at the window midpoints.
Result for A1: -0.02 mag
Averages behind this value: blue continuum 9.54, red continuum 8.97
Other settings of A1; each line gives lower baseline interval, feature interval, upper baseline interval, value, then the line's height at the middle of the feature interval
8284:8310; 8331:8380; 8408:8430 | 0.02 mag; 9.59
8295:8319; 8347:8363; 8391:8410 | 0.01 mag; 9.62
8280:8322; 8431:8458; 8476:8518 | 0.01 mag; 9.22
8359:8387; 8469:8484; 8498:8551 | -0.07 mag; 8.88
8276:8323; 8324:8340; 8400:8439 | 0.00 mag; 9.66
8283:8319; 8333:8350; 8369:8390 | 0.02 mag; 9.5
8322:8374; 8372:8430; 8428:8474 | -0.01 mag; 9.36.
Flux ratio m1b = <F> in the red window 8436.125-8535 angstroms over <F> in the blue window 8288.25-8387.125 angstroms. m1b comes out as 0.97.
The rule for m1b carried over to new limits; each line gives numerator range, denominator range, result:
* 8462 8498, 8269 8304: 0.94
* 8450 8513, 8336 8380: 0.97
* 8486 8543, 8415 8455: 0.97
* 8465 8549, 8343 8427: 0.95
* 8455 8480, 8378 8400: 1.01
